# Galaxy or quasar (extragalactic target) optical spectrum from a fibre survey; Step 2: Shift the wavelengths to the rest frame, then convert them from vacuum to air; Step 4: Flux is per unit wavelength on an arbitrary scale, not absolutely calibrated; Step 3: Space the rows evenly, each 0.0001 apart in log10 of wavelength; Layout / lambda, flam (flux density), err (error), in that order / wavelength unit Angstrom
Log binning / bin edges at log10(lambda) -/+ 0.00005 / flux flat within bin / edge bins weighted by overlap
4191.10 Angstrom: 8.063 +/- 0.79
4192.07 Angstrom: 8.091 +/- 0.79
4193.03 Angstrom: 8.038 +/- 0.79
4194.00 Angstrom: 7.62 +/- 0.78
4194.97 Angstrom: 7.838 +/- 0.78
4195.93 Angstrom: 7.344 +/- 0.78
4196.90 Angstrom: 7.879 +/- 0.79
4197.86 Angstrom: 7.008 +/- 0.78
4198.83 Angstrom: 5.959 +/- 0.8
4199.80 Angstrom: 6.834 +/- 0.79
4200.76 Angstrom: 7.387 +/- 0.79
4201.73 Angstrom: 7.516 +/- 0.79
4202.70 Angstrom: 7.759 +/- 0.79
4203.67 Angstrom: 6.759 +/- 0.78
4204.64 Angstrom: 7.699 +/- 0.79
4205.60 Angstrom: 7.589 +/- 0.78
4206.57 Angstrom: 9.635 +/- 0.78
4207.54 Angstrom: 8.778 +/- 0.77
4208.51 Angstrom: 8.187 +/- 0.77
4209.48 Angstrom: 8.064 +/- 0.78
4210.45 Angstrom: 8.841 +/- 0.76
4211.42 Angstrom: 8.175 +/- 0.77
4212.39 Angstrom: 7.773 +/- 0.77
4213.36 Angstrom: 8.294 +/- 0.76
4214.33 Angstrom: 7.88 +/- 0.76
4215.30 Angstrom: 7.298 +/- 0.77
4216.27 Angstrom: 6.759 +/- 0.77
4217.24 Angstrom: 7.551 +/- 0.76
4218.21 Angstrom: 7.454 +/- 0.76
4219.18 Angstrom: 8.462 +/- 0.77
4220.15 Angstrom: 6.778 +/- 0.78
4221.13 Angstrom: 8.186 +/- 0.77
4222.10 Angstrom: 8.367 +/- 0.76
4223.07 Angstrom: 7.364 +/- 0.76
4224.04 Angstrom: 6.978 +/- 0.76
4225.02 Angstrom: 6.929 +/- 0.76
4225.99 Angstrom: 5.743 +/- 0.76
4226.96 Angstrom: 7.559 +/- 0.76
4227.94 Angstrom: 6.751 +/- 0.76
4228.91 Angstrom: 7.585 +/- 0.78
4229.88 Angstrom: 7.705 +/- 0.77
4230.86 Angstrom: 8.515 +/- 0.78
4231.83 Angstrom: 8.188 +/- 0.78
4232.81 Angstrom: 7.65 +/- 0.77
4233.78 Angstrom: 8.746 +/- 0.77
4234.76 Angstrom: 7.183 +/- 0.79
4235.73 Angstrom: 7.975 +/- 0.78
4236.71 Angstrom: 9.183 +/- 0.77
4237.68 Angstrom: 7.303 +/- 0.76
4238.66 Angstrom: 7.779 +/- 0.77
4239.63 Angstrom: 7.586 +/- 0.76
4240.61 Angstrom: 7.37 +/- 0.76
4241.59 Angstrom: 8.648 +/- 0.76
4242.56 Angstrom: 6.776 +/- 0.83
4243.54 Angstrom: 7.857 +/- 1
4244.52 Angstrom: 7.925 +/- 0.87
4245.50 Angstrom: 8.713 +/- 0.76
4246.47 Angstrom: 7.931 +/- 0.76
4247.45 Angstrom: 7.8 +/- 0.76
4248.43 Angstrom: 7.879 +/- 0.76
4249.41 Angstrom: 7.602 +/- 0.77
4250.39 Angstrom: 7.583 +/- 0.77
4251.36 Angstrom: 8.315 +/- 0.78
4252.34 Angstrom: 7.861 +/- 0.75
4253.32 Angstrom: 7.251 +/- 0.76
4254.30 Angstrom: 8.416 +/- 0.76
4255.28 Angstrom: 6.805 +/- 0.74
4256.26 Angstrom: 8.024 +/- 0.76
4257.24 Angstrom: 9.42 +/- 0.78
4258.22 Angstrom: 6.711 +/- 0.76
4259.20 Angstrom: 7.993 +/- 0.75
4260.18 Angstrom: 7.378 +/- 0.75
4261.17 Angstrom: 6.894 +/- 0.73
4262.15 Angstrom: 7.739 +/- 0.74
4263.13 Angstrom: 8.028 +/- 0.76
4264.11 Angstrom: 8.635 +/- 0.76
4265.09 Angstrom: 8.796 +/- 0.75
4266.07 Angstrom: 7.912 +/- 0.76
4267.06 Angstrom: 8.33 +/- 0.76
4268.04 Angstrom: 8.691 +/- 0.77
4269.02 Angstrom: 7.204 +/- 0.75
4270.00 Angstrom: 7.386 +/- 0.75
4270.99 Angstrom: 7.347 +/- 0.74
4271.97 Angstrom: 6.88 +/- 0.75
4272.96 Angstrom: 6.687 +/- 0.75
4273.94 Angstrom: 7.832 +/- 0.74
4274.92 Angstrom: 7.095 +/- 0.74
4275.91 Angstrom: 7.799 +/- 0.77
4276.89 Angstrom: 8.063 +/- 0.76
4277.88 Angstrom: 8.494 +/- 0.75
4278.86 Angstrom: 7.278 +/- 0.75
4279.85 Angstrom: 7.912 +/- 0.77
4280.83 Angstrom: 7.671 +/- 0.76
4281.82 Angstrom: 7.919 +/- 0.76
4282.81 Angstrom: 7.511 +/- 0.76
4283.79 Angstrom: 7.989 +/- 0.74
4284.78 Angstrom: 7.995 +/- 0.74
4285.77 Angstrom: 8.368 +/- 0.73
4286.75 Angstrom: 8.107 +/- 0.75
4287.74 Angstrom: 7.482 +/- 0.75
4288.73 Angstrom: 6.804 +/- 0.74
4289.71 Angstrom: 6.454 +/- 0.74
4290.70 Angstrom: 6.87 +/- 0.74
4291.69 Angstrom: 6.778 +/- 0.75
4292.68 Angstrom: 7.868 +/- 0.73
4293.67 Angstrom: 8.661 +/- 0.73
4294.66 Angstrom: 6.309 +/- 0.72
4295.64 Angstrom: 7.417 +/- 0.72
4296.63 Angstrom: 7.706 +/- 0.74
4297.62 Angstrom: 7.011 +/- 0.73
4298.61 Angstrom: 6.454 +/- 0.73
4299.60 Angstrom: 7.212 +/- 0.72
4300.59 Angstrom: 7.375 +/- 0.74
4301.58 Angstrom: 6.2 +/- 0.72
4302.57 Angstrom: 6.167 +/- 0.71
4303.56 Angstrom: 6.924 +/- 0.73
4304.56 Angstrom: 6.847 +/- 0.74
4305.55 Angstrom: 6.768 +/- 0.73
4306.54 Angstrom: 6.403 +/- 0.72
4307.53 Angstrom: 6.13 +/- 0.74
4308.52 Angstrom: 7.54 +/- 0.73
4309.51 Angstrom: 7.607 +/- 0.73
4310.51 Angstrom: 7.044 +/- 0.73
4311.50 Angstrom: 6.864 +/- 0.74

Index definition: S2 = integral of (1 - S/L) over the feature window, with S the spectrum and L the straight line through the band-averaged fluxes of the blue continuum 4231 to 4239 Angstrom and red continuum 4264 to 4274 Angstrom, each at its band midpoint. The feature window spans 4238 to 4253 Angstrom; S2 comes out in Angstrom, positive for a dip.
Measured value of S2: 0.22 Angstrom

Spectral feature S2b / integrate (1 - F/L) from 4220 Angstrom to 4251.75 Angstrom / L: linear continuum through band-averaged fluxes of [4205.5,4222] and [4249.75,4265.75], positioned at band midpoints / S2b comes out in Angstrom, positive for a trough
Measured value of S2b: 0.8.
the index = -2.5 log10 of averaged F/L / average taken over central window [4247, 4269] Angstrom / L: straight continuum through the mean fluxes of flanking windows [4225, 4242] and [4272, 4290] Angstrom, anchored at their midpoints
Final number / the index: -0.03 mag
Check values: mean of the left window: 7.71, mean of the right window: 7.63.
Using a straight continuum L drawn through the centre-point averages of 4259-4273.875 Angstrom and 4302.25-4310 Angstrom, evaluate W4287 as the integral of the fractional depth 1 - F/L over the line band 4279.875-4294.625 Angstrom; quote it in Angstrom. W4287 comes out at -0.7 Angstrom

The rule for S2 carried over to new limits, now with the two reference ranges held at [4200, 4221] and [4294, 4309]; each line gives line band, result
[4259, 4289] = -2.5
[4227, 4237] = -0.4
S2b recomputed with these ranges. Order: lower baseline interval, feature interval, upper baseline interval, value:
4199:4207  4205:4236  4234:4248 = -0.3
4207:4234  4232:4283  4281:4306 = -2.2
